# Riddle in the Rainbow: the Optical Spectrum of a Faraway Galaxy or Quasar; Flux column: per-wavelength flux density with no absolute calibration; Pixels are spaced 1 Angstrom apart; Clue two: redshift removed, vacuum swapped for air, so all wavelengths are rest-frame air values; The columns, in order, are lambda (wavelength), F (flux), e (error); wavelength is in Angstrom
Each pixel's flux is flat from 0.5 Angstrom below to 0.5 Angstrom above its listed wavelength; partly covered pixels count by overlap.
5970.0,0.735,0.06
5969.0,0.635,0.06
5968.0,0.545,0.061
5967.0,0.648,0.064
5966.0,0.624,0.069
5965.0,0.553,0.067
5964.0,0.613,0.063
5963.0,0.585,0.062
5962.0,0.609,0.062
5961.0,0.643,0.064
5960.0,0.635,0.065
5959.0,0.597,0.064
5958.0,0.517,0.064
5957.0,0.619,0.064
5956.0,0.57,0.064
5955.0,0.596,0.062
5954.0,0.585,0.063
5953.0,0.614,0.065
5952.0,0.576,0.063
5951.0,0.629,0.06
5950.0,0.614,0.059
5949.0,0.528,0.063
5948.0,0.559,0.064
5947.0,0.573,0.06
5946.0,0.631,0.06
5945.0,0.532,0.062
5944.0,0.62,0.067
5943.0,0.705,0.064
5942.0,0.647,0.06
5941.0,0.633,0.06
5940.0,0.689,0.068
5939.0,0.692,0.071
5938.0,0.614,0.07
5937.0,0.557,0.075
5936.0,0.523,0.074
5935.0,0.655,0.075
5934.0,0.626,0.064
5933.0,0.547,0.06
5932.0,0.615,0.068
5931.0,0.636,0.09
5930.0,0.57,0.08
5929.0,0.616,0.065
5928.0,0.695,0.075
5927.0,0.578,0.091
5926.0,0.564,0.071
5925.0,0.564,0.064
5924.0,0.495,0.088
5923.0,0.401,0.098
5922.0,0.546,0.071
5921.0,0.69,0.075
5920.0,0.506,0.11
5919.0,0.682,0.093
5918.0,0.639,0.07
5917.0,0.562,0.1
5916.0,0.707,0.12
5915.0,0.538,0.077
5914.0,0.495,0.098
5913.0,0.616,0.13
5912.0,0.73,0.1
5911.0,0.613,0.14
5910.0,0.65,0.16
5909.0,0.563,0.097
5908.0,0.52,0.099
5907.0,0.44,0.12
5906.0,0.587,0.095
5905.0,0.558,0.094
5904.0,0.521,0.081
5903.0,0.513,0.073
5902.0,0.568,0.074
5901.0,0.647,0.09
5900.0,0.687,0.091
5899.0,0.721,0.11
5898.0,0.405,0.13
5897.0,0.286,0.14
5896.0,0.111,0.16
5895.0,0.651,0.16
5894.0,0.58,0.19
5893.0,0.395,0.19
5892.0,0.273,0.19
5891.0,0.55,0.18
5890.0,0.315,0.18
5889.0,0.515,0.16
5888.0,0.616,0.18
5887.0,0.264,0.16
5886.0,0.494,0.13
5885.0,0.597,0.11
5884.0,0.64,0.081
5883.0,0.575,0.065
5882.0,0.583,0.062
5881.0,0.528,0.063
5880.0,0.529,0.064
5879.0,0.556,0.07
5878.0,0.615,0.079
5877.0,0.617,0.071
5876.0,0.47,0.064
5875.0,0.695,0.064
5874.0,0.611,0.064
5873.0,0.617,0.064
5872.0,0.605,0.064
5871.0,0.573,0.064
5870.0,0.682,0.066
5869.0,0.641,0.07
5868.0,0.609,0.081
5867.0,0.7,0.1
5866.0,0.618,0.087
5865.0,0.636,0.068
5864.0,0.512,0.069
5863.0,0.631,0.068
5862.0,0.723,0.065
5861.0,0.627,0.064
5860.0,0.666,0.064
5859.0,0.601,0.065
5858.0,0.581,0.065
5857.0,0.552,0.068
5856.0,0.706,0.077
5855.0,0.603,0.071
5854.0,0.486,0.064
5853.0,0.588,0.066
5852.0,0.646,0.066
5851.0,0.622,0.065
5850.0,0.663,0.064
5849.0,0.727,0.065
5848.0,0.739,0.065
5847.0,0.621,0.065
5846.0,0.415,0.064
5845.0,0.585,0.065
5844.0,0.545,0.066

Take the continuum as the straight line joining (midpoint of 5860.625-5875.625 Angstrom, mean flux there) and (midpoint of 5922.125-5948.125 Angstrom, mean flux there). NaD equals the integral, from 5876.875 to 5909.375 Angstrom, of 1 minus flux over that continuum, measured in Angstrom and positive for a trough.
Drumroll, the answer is 5.5 Angstrom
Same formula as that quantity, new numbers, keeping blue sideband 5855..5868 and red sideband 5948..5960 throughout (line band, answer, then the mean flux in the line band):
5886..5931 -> 4.9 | 0.54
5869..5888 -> 1.5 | 0.573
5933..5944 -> -0.7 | 0.63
